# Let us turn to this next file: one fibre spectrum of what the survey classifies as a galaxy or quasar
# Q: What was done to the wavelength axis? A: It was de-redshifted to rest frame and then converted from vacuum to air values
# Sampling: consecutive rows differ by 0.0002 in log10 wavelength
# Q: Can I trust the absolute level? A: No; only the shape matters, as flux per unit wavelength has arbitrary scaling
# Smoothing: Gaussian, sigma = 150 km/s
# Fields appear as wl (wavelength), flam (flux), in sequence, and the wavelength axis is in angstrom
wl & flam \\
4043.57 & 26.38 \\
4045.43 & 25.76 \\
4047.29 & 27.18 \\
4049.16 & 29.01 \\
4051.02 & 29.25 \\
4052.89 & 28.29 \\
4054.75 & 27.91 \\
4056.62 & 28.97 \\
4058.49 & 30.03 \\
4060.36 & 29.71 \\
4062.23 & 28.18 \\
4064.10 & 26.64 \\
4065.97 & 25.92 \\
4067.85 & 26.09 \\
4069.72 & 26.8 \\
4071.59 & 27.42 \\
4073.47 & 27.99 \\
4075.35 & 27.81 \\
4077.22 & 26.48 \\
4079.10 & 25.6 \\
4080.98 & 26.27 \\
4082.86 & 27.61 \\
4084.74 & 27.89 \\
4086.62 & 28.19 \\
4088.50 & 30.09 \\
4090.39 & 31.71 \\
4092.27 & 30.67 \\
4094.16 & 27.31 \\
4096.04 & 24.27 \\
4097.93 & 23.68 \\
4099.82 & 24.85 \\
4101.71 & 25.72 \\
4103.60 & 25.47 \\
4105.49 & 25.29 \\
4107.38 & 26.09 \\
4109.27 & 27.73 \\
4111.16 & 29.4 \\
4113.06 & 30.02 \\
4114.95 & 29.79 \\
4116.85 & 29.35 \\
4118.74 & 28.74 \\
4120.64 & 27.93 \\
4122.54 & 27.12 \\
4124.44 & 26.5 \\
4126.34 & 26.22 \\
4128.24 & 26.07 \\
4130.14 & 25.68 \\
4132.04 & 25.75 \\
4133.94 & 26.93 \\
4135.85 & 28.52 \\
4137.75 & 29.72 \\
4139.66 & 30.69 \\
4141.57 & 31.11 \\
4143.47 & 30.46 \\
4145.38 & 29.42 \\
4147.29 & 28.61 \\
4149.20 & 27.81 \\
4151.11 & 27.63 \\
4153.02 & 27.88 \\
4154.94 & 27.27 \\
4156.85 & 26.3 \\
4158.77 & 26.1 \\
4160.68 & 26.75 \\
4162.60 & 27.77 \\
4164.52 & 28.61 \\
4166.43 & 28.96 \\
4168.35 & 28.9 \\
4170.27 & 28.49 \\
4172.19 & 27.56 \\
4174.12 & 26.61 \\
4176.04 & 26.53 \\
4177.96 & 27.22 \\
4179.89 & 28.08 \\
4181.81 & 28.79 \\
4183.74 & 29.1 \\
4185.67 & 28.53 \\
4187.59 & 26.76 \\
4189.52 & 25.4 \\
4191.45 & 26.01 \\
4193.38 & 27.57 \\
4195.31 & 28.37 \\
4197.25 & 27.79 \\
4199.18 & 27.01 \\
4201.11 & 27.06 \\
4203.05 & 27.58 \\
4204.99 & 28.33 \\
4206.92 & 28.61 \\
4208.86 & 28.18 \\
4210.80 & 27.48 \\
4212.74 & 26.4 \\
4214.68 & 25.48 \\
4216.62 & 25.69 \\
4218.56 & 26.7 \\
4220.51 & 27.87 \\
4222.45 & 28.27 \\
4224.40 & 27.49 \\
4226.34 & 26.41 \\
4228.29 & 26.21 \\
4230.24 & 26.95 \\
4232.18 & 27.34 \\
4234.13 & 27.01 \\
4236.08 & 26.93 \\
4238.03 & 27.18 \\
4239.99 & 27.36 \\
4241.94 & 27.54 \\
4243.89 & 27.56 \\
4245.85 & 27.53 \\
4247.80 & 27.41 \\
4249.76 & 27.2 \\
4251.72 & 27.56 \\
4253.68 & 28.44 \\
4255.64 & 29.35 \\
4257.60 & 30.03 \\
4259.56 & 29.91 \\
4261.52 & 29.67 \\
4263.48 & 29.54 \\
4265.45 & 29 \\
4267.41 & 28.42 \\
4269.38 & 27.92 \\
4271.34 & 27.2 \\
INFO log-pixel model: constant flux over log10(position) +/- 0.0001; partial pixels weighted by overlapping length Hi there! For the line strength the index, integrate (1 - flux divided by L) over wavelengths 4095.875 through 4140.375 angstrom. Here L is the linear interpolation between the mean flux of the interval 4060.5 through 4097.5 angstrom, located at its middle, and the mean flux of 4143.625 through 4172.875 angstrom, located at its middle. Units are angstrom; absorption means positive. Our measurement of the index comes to 0.9 angstrom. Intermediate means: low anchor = 27.5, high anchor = 27.9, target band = 27.2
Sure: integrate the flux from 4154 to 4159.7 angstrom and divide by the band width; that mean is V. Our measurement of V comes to 26.6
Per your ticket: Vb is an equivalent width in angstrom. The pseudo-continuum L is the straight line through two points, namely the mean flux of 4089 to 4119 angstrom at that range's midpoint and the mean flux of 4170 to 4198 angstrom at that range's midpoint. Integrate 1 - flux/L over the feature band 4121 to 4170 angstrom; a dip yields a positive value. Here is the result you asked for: -0.7 angstrom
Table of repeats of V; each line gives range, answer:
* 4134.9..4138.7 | 29.2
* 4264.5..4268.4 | 28.7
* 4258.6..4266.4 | 29.5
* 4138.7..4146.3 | 30.4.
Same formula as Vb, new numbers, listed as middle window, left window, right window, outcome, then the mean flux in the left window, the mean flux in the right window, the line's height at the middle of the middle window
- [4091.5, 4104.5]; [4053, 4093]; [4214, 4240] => 0.9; 28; 26.9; 27.8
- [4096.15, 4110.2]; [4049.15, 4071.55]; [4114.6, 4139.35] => 1.1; 28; 27.6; 27.7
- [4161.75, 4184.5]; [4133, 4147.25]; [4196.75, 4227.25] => 0.3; 29.5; 27.3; 28.5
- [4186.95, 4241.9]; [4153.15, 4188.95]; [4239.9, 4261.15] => 1.7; 27.7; 28.3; 28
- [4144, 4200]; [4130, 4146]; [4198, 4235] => 0.9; 28.8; 27.2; 28.1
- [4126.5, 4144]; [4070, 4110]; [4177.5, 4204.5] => -0.6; 27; 27.5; 27.3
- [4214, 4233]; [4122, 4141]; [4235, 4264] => 0.8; 27.4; 28.2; 28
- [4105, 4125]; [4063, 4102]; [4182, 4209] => -0.6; 27.1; 27.6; 27.3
